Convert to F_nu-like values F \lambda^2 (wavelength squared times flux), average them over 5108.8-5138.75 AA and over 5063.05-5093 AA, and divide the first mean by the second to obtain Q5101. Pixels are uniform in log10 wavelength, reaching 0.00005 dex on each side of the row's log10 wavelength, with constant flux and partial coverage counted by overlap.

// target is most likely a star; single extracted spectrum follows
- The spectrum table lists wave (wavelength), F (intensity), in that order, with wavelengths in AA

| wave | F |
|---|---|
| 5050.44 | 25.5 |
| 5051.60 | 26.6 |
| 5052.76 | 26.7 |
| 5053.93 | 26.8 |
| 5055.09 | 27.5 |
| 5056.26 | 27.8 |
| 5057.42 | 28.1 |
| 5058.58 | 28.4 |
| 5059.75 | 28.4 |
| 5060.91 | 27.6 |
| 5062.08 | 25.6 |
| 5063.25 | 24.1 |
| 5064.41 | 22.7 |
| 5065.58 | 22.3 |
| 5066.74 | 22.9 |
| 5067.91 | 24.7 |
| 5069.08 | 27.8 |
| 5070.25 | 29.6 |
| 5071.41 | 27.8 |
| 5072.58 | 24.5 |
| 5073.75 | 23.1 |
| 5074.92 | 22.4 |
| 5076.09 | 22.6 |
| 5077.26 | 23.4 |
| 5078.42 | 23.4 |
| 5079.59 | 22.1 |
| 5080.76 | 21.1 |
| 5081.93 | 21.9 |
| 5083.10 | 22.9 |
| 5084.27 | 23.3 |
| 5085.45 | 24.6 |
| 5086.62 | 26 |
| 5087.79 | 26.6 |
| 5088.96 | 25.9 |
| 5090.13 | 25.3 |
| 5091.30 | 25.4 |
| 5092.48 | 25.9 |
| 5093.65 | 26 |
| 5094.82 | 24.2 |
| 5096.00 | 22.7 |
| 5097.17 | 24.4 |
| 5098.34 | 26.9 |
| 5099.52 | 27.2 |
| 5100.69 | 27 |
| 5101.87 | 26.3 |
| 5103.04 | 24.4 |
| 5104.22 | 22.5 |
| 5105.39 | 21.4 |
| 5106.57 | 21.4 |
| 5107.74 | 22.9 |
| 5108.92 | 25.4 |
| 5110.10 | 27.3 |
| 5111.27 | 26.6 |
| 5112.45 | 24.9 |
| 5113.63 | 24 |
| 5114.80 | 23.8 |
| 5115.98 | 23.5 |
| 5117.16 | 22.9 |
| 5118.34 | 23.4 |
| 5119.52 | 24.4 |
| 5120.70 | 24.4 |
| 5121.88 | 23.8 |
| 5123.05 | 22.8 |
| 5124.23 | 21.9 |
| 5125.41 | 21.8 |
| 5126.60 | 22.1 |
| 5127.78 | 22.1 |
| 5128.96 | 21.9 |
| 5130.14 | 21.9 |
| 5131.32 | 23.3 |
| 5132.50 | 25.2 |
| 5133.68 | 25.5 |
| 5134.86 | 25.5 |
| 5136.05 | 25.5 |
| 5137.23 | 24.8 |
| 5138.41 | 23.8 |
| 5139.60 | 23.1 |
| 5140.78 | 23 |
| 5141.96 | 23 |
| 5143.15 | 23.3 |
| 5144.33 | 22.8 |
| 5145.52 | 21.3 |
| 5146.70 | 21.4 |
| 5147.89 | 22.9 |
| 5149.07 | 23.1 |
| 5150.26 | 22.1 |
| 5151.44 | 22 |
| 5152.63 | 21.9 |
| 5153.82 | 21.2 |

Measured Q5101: 1.0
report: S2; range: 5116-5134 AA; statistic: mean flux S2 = 23.1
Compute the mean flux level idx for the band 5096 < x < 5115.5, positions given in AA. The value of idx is 24.7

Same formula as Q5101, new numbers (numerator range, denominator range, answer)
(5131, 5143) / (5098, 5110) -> 1.00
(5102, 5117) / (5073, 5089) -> 1.04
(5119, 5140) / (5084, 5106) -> 0.95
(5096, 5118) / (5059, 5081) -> 1.01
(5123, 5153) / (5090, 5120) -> 0.95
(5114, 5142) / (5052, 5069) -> 0.93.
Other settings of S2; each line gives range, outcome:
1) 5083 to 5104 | 25.3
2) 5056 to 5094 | 24.9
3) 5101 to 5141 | 23.8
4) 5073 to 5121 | 24.2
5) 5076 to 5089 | 23.6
